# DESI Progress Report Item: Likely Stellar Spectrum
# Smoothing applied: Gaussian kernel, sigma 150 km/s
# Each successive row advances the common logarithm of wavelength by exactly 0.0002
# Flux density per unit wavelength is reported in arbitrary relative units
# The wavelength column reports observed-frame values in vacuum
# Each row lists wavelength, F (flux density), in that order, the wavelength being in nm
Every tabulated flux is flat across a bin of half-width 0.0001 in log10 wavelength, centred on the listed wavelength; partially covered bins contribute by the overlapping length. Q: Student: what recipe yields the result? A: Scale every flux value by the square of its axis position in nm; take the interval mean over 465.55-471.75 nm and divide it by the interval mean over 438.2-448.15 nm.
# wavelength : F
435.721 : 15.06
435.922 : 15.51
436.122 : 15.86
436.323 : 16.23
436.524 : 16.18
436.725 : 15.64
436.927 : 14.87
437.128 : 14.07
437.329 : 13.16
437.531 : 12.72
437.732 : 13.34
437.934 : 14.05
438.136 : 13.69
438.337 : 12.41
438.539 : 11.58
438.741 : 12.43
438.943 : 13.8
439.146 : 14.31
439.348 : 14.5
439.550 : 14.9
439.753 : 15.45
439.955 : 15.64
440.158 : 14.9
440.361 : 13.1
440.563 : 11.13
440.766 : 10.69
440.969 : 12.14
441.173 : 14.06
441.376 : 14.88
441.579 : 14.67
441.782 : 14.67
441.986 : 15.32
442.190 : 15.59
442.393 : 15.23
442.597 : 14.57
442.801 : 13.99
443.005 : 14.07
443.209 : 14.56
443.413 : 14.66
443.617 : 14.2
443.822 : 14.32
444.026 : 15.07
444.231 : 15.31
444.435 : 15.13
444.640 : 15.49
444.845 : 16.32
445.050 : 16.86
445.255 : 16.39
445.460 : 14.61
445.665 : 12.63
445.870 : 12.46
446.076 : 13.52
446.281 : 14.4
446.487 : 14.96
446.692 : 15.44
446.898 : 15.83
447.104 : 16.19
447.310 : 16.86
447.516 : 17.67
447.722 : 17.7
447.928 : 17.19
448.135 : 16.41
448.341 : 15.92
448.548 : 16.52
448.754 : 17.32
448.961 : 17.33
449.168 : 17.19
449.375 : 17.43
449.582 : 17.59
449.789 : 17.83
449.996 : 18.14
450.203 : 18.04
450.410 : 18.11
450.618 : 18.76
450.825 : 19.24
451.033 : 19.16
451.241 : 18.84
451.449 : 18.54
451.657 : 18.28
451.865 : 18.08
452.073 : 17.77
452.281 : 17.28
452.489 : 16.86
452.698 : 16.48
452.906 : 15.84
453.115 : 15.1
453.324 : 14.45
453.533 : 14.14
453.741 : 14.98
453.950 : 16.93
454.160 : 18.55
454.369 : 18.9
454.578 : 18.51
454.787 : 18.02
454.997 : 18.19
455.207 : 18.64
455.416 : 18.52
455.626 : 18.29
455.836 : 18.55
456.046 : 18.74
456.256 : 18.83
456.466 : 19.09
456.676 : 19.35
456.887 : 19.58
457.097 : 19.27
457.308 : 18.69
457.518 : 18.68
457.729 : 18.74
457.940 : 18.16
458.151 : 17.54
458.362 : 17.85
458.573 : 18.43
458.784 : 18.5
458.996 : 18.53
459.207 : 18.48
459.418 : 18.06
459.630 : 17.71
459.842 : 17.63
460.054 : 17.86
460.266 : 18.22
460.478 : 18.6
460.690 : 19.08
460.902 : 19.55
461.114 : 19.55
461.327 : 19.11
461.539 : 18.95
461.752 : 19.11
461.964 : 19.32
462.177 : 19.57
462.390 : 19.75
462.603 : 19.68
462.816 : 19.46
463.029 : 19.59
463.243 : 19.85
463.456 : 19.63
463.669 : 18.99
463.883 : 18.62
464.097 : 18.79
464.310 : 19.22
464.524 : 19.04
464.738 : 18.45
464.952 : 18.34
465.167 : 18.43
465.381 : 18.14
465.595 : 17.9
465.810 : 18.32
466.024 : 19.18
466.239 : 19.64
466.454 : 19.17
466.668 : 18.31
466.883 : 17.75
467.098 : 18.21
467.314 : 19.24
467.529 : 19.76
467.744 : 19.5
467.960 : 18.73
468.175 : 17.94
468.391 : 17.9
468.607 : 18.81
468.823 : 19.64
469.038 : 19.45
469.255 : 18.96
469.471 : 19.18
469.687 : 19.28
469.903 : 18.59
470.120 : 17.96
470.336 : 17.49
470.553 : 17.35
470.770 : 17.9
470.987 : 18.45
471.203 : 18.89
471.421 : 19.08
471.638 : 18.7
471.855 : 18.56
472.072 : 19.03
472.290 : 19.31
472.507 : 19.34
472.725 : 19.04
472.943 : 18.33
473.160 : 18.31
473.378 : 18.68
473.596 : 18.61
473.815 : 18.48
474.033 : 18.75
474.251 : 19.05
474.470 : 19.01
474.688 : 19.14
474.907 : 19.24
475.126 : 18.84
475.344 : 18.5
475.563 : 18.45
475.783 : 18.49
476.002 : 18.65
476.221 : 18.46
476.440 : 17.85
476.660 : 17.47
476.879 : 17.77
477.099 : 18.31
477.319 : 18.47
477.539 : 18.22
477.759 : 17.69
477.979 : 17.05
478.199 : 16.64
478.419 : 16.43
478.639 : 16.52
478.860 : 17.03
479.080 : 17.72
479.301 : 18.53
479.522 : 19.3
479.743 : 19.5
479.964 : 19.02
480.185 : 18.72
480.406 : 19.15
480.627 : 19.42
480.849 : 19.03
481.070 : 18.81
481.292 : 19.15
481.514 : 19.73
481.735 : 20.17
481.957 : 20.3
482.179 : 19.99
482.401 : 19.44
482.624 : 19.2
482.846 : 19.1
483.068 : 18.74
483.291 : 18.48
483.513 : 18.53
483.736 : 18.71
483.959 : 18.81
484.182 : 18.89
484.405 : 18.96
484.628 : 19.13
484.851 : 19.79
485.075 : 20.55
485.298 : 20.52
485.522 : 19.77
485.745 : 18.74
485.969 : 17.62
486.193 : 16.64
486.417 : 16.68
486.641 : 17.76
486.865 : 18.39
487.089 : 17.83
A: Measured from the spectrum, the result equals 1.42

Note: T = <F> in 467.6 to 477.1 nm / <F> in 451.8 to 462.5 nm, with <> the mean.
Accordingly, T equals 1.03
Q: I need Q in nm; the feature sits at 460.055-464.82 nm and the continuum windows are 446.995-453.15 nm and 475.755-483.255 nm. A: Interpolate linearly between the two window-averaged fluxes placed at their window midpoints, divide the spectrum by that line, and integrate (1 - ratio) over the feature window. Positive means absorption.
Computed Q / -0.33 nm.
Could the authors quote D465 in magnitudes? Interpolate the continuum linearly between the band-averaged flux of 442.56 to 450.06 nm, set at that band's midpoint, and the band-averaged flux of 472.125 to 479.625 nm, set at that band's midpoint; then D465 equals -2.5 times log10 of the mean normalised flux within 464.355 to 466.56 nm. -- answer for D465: -0.08 mag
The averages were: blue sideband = 15.7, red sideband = 18.3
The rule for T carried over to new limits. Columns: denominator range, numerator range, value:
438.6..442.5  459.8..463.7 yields 1.36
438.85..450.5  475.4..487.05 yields 1.21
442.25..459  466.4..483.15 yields 1.10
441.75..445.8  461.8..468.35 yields 1.27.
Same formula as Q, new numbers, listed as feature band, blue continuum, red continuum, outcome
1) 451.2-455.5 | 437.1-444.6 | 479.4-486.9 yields -0.49 nm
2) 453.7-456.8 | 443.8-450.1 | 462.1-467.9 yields -0.17 nm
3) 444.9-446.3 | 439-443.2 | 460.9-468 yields 0.06 nm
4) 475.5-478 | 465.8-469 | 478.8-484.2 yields 0.11 nm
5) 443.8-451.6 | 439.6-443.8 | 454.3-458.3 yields -0.24 nm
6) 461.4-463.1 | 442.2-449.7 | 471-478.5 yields -0.22 nm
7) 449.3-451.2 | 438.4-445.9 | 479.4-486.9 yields -0.38 nm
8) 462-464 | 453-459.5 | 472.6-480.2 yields -0.15 nm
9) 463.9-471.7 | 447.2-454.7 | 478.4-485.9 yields -0.18 nm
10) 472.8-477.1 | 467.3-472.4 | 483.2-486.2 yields 0.07 nm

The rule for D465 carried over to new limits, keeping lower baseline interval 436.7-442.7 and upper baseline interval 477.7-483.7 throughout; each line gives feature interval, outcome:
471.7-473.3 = -0.07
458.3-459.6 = -0.14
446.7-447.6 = -0.12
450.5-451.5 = -0.24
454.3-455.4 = -0.18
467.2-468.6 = -0.10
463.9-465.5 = -0.11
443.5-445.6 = -0.06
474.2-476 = -0.05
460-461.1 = -0.15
